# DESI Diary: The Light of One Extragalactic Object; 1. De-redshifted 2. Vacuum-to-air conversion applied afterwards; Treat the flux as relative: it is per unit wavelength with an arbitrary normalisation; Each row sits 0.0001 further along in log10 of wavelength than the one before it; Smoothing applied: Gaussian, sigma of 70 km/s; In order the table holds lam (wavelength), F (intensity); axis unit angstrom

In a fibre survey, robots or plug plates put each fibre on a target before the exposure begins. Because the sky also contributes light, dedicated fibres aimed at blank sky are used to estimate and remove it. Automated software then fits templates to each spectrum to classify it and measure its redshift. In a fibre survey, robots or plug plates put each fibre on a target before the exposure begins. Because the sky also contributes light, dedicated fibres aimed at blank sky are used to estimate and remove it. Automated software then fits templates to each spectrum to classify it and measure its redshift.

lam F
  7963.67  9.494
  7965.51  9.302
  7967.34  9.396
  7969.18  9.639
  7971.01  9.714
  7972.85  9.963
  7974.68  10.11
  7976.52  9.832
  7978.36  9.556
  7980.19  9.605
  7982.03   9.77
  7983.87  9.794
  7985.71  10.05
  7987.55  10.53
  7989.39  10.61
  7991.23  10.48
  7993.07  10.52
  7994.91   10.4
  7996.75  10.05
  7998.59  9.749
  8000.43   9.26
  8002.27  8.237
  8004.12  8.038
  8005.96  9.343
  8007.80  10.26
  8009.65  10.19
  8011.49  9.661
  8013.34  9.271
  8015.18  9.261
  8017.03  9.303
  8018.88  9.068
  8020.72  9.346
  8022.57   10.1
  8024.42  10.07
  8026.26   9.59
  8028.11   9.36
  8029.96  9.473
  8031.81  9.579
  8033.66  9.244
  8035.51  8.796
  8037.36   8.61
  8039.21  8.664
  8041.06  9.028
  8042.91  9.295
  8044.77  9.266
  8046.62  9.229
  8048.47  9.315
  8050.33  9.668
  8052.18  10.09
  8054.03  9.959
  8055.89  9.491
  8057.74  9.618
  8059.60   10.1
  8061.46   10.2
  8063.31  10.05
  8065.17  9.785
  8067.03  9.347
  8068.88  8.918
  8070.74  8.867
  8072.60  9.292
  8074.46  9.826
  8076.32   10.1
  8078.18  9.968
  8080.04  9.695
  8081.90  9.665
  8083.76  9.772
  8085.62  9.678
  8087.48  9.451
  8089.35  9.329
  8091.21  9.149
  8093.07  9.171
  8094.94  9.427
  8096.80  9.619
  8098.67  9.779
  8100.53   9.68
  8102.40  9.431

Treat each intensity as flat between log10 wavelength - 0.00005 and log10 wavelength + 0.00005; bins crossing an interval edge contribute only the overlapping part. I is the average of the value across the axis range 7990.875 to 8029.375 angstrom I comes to 9.58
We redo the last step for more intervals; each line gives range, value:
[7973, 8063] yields 9.61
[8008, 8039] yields 9.43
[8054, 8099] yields 9.6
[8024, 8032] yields 9.59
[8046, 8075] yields 9.61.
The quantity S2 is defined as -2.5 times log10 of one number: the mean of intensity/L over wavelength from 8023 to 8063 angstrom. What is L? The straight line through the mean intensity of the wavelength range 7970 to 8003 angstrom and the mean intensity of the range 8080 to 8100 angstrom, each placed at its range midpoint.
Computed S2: 0.02 mag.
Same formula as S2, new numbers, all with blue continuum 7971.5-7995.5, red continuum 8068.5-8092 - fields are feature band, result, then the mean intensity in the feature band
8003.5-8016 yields 0.052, 9.47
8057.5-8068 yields -0.026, 9.86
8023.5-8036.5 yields 0.042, 9.44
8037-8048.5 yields 0.079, 9.06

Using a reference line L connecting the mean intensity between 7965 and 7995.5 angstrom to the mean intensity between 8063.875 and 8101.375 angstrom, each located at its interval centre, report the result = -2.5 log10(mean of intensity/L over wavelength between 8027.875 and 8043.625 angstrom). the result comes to 0.07 mag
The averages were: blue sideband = 9.96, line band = 9.1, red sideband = 9.53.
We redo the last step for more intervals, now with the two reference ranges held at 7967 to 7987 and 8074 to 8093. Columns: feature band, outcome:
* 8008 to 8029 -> 0.02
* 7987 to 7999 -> -0.06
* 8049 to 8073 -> 0.00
